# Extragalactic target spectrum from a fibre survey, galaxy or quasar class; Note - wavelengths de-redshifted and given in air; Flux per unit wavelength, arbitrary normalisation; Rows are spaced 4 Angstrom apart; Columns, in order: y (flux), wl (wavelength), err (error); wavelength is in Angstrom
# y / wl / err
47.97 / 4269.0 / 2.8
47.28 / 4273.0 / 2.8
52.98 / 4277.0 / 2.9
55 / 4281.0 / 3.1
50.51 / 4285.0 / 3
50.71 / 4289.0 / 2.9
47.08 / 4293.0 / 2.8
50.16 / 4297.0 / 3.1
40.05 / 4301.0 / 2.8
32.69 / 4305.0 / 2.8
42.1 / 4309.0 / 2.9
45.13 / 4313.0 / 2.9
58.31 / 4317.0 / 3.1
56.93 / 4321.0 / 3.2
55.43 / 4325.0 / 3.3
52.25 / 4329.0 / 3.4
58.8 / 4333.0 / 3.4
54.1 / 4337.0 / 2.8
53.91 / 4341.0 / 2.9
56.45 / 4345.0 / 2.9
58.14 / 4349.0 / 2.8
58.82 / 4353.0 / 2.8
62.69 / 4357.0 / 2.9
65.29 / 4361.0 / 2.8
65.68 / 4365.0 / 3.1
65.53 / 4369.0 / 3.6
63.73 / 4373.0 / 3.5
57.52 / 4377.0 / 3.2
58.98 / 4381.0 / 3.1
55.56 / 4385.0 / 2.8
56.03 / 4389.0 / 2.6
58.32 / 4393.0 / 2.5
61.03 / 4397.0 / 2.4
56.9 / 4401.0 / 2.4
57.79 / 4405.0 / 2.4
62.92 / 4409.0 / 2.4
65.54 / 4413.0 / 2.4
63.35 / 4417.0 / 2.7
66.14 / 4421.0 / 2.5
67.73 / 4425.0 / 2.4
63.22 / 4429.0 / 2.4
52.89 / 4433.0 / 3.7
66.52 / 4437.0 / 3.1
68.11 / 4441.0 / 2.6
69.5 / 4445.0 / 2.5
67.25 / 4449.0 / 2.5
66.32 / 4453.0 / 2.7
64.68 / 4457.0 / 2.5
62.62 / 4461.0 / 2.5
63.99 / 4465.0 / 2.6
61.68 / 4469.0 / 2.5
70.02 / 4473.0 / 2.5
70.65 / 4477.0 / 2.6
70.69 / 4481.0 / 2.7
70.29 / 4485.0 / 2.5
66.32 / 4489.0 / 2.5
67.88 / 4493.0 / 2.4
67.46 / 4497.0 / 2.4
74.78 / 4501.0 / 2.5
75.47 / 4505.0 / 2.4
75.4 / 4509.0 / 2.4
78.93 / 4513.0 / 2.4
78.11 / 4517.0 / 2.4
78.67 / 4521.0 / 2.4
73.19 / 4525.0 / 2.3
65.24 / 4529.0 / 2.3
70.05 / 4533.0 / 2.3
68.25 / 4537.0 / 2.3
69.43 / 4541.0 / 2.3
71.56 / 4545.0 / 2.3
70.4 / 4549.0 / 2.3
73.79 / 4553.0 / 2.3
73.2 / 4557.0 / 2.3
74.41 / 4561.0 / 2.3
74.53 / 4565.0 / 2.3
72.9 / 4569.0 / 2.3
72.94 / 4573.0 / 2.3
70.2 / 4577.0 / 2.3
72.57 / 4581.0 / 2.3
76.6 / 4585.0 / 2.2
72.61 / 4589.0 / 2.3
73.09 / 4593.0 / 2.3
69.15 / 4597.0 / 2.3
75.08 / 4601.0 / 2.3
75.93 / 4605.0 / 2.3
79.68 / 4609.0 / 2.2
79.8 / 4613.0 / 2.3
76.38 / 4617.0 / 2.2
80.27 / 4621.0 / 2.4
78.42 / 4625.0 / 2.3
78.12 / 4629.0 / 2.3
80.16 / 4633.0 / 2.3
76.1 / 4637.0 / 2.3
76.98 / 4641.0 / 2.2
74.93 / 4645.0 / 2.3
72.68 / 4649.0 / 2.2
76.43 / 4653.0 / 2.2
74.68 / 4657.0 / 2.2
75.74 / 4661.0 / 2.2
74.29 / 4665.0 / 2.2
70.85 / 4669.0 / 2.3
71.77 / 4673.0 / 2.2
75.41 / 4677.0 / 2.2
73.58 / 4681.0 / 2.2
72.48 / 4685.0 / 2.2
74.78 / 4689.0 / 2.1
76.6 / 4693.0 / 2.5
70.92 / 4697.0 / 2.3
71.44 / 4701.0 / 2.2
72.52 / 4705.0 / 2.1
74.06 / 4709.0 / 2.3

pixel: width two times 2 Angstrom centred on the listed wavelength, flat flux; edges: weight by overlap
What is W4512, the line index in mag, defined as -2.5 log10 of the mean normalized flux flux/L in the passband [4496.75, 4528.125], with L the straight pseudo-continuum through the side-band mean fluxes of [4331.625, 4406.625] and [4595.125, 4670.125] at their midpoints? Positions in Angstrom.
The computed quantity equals -0.10 mag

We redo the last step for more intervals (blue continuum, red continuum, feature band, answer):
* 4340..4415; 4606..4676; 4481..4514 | -0.07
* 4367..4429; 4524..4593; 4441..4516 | -0.04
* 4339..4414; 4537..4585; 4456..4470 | 0.04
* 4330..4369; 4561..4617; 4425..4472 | 0.02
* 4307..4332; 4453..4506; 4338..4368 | -0.09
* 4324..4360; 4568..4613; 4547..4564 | -0.02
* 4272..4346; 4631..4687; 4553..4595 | -0.07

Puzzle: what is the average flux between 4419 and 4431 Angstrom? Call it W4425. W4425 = 65.7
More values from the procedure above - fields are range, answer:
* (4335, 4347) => 54.8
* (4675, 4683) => 74.5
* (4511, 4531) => 74.8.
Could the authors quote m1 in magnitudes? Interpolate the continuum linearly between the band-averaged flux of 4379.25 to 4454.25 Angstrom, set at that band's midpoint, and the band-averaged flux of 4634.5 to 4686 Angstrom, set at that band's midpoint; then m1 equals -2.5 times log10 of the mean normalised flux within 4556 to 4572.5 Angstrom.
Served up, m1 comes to -0.06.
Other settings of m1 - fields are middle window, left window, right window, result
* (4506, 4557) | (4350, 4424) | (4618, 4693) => -0.061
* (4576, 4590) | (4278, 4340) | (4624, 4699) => -0.058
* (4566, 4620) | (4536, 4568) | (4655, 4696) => -0.026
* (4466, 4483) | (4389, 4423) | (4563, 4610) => -0.034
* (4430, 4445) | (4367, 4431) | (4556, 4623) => 0.009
